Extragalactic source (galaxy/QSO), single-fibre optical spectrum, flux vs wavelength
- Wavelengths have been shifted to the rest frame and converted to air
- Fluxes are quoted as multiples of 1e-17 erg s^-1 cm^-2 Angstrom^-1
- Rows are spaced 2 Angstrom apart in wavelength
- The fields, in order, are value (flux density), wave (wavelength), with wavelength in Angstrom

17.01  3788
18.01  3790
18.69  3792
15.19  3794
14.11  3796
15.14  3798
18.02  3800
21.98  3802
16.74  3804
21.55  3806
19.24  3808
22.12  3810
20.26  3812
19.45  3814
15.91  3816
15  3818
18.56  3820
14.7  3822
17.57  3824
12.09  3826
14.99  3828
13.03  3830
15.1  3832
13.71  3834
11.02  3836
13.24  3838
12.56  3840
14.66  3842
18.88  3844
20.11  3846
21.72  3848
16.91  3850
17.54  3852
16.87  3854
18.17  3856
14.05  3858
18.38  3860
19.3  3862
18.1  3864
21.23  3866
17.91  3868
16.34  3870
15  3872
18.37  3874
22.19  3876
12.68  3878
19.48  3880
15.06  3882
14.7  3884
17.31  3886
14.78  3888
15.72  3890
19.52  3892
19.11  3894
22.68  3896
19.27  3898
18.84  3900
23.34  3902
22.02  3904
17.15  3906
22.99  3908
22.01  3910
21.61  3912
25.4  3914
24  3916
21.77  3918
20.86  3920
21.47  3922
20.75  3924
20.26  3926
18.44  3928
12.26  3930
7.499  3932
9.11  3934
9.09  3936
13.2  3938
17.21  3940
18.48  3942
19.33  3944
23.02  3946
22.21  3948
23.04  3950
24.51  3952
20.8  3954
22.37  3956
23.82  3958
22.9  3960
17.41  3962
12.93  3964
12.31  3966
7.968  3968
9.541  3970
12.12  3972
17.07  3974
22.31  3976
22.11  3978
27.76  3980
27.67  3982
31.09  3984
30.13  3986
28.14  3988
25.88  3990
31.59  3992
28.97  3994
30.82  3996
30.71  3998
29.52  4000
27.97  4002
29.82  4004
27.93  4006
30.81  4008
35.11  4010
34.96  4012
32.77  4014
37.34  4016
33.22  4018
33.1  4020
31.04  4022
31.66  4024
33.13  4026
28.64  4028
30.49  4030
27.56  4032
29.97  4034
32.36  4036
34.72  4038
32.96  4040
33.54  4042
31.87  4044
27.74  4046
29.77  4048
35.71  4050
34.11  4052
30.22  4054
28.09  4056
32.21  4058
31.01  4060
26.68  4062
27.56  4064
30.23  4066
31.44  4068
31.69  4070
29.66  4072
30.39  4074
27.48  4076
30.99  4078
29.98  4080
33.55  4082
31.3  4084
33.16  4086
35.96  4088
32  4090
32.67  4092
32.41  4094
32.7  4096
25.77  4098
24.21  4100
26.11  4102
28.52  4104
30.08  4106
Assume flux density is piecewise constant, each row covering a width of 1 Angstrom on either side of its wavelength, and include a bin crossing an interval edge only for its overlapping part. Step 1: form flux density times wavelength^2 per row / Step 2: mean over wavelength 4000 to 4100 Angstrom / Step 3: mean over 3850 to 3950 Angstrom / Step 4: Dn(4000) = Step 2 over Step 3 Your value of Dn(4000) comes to 1.8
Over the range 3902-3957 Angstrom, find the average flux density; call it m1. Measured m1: 19.4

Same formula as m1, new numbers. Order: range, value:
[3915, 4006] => 21.2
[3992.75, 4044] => 31.6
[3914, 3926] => 21.9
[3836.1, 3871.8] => 17.2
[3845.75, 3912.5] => 18.5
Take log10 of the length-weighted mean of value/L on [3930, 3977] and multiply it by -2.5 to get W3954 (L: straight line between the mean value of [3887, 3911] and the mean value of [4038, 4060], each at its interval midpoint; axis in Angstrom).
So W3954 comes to 0.39 mag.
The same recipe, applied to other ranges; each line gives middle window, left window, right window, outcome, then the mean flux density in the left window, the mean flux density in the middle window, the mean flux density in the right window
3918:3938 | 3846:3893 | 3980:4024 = 0.42 mag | 17.5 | 15.7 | 30.8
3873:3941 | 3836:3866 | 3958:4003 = 0.08 mag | 17.1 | 18.2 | 23.1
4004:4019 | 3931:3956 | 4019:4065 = -0.22 mag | 17.5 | 32.9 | 31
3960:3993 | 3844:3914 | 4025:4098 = 0.21 mag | 18.6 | 21.1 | 31.1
